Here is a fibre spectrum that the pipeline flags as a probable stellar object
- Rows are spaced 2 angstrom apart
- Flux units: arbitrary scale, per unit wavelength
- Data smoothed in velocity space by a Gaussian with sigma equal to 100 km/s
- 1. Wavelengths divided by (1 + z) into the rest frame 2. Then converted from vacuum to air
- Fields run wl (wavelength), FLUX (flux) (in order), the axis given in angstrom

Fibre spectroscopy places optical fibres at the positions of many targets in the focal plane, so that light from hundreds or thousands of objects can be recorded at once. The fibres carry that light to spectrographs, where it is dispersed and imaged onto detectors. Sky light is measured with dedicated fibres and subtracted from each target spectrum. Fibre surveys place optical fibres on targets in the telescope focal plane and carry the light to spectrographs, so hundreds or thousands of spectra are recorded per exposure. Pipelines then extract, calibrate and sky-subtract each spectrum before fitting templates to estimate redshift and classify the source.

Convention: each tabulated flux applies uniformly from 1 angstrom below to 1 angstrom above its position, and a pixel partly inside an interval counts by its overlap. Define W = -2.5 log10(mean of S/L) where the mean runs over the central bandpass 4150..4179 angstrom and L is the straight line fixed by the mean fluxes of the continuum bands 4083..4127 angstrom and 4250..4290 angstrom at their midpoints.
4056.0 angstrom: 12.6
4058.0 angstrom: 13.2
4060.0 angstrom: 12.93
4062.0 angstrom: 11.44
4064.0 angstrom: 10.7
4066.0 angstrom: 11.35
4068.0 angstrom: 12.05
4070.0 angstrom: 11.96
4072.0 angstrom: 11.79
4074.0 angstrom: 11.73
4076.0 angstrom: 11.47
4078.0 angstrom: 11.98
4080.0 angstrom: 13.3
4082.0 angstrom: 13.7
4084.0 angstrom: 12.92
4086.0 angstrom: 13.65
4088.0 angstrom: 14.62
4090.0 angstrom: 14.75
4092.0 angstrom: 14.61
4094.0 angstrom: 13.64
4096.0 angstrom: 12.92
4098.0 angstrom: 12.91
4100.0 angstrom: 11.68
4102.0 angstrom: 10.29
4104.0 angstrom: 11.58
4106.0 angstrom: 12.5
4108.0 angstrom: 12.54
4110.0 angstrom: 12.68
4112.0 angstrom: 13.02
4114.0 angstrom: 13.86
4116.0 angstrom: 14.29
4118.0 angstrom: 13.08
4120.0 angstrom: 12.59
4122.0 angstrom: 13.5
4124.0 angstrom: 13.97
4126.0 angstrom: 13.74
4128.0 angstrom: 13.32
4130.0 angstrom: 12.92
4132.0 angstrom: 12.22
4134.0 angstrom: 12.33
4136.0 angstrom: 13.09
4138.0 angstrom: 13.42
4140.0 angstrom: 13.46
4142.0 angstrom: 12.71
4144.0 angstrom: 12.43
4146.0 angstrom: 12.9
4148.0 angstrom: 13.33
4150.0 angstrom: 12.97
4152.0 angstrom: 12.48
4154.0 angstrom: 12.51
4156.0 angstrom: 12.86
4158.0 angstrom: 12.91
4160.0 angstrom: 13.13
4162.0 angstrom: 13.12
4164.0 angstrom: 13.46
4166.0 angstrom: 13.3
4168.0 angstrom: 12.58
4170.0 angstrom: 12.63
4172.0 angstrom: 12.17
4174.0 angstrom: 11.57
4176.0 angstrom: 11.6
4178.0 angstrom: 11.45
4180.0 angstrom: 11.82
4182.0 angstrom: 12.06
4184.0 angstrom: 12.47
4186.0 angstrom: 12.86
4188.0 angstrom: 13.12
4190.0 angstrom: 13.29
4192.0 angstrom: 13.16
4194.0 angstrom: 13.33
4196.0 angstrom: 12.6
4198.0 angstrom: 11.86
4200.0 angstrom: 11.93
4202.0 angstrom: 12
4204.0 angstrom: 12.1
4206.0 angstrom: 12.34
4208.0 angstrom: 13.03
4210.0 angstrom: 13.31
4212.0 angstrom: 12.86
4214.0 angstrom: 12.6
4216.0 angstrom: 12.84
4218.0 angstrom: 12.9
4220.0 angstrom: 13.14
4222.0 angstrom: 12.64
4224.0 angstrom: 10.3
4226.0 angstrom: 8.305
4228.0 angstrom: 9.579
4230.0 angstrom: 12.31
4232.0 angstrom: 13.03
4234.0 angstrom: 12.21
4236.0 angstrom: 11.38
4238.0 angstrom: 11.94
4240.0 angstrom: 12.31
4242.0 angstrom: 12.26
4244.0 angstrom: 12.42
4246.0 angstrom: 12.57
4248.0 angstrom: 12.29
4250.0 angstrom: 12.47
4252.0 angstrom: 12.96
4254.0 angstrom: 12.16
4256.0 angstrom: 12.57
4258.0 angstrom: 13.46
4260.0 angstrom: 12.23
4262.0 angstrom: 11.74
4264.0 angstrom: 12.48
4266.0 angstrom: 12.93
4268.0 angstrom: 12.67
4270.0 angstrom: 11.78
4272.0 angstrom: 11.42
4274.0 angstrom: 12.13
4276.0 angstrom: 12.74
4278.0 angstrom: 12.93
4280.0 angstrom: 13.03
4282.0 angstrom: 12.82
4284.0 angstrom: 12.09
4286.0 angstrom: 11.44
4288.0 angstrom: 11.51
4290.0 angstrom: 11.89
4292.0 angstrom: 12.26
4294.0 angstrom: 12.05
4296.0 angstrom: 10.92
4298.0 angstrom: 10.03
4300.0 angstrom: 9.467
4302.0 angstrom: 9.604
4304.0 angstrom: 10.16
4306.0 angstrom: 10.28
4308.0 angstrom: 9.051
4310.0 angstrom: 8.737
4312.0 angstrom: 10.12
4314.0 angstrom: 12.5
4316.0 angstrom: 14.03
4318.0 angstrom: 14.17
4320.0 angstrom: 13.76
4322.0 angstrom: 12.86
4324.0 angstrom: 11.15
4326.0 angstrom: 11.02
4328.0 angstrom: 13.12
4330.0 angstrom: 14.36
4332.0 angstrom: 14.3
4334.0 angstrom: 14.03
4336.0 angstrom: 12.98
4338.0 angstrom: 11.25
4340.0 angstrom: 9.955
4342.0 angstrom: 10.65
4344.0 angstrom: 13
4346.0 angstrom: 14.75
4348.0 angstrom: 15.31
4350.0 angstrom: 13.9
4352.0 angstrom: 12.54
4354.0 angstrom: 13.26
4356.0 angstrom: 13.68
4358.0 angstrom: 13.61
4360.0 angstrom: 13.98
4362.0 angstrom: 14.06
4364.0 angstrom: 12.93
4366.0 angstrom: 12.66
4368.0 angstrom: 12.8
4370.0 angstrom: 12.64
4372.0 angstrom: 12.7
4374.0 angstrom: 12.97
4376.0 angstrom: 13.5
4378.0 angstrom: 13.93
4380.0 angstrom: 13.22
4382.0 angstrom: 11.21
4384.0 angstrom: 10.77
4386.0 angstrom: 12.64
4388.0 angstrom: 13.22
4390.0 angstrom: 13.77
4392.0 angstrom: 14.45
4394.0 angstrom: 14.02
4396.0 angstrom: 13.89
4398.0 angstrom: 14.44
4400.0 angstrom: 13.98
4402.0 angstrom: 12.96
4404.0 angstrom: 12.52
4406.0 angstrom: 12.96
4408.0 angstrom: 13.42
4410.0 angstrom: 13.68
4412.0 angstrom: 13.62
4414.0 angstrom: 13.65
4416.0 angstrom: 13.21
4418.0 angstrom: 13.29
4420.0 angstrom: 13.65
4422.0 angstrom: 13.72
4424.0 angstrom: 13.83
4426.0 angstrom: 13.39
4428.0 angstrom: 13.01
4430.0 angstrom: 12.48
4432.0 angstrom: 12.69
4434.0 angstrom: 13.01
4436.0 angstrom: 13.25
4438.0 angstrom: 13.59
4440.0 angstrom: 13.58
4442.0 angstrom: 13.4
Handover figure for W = 0.026 mag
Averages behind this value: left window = 13.2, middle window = 12.6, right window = 12.4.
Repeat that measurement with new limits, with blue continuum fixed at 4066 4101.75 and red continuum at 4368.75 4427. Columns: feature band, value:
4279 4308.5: 0.18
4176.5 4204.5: 0.05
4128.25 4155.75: 0.01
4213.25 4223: 0.02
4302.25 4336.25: 0.09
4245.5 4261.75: 0.04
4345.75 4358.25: -0.05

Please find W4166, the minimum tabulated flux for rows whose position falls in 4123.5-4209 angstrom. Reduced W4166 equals 11.45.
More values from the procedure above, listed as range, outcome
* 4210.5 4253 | 8.305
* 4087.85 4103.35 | 10.29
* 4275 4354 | 8.737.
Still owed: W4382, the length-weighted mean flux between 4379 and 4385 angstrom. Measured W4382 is 11.7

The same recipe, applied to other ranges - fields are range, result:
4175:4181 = 11.6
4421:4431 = 13.3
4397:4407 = 13.4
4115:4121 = 13.3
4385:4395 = 13.6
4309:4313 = 9.43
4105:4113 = 12.7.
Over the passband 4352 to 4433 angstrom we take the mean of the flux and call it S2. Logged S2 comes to 13.3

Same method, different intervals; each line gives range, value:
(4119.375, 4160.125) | 13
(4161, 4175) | 12.7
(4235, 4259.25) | 12.4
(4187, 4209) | 12.6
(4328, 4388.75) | 13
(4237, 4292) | 12.3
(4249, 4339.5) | 12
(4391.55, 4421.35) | 13.6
